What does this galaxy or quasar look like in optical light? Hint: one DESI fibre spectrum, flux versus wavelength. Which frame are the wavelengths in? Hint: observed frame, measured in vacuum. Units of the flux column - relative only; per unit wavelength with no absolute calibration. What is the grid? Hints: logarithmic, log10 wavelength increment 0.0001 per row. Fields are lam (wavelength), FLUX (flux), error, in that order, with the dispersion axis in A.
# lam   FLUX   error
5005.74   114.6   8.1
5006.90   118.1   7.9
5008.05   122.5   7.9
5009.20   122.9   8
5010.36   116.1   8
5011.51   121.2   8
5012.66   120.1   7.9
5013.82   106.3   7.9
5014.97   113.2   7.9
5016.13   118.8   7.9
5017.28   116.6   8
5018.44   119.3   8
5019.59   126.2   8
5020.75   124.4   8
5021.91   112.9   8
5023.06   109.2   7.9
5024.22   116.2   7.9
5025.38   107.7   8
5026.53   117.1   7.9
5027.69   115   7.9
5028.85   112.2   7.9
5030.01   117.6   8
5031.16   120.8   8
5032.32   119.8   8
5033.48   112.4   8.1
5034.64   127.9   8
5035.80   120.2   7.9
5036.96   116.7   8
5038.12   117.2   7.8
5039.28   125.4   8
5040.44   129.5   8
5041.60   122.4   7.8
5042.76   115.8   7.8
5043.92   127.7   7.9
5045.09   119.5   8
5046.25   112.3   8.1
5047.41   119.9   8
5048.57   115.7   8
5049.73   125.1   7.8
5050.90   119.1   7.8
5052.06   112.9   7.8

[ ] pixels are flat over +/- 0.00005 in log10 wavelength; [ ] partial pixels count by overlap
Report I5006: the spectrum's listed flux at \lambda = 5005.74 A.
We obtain 114.6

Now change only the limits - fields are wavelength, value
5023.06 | 109.2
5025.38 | 107.7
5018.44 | 119.3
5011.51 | 121.2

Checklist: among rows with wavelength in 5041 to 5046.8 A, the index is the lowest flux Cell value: 112.3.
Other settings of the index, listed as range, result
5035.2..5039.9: 116.7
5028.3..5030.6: 112.2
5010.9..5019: 106.3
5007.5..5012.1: 116.1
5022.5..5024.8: 109.2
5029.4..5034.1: 112.4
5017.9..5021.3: 119.3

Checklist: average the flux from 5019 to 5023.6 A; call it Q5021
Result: 118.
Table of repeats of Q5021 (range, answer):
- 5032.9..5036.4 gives 120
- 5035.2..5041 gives 122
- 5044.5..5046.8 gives 116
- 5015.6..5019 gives 118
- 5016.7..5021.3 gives 122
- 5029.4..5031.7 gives 119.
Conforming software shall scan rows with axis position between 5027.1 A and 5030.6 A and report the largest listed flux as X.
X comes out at 117.6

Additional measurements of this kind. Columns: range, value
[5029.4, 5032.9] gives 120.8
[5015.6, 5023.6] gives 126.2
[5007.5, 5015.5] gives 122.9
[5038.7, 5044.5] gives 129.5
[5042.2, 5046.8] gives 127.7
